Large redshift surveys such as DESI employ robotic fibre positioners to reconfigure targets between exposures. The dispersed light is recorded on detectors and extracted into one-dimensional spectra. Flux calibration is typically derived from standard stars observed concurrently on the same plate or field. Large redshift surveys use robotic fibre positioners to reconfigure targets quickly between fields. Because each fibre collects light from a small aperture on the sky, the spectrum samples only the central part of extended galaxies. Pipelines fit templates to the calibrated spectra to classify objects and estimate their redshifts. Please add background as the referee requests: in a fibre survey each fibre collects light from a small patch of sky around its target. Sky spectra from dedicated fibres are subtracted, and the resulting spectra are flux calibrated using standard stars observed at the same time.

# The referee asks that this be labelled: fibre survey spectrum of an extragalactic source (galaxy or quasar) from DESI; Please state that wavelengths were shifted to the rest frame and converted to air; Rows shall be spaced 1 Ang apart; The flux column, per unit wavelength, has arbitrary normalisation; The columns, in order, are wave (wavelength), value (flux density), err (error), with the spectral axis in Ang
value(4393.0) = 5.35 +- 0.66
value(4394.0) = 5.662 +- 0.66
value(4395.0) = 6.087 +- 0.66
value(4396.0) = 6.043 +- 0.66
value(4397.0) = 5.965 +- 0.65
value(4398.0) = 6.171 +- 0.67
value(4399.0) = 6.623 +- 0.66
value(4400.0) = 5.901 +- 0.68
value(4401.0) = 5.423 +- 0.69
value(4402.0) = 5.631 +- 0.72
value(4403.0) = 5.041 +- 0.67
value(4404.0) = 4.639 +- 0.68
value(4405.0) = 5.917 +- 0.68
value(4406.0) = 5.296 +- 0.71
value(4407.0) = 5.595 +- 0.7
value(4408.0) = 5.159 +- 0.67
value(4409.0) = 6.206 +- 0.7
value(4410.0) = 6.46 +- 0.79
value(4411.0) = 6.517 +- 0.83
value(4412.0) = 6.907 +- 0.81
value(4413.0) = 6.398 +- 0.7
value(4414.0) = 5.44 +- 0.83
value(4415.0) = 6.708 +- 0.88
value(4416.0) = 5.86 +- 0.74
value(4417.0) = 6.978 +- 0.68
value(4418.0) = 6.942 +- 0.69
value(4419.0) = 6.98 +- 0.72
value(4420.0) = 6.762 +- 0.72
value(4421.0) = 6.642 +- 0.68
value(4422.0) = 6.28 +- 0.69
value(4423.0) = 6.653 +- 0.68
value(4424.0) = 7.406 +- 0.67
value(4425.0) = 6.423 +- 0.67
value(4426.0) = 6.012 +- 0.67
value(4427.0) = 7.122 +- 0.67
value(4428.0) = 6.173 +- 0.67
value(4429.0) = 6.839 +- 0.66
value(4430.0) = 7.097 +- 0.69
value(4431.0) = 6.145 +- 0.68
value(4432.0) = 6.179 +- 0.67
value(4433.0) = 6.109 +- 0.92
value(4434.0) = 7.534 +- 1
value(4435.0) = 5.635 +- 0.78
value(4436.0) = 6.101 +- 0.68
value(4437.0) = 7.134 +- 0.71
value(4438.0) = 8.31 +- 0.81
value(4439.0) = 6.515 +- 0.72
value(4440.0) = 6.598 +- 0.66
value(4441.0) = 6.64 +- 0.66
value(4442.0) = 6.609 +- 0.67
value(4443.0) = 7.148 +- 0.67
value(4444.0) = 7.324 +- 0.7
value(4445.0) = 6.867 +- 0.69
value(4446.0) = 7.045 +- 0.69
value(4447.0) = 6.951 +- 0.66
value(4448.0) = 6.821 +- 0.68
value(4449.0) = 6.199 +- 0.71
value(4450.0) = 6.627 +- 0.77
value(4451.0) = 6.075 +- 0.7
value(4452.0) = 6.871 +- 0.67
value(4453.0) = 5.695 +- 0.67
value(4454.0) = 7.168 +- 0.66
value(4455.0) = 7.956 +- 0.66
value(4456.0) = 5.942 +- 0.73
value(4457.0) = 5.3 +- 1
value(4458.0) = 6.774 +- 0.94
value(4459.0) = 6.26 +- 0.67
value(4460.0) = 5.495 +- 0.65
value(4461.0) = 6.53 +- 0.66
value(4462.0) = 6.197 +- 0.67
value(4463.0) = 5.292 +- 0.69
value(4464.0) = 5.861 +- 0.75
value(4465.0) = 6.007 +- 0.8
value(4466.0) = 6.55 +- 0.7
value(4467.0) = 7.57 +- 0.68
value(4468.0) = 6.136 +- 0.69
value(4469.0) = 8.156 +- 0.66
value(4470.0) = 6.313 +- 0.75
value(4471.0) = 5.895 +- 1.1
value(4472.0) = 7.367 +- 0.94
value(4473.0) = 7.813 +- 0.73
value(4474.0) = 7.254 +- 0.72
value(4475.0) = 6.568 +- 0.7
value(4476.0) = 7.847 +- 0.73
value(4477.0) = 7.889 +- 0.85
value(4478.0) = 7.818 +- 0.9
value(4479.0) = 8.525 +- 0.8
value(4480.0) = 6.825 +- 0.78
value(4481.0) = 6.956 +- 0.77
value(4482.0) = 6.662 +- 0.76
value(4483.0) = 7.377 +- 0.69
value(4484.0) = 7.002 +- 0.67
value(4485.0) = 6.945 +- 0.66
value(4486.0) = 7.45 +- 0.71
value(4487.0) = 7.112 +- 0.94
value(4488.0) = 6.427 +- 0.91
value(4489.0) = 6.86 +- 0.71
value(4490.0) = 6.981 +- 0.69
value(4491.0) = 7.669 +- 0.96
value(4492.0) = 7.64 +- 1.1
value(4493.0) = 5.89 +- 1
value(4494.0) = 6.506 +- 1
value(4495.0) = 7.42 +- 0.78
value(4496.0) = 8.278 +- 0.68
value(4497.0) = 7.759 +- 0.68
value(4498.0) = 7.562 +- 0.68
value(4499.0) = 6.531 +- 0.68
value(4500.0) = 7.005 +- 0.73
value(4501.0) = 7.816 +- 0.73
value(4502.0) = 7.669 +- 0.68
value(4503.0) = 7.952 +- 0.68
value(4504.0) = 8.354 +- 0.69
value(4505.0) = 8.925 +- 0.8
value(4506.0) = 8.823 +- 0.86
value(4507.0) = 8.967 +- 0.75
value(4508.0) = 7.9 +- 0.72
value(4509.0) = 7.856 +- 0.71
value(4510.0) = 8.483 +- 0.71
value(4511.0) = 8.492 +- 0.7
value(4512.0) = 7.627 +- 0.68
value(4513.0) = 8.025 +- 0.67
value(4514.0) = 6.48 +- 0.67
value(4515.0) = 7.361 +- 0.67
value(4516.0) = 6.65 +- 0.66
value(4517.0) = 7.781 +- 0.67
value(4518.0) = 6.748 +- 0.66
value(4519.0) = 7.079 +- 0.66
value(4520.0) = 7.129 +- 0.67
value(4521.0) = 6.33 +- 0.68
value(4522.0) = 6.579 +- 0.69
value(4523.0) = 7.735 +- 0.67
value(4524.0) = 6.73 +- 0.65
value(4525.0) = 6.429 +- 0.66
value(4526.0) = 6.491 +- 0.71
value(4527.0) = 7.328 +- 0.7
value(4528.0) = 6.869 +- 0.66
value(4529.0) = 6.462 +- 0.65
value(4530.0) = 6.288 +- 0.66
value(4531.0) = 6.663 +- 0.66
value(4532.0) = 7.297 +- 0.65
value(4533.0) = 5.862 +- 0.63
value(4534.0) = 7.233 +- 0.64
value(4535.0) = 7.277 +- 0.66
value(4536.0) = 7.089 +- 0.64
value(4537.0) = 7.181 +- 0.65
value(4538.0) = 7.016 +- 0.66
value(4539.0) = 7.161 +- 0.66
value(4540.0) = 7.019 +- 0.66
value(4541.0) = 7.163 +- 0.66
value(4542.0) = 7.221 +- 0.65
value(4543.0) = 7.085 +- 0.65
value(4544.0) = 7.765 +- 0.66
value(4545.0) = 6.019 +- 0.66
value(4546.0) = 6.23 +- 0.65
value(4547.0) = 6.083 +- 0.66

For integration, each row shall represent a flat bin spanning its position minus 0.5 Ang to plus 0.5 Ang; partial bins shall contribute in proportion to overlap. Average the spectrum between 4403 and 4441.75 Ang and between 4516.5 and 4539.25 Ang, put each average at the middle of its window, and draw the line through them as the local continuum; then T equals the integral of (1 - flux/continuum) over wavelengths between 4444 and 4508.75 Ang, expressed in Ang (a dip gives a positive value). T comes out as -3.73 Ang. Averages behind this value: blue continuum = 6.41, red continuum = 6.9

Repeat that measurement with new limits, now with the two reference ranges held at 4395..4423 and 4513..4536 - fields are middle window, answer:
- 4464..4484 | -1.7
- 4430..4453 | -1.3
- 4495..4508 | -2.3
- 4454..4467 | 0.4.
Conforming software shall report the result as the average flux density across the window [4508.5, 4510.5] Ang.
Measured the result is 8.17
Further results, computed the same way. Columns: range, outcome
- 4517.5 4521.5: 6.82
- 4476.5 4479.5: 8.08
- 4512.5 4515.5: 7.29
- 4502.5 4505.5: 8.41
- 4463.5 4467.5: 6.5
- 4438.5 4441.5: 6.58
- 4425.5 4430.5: 6.65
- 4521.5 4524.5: 7.01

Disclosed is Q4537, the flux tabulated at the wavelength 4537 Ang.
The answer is 7.181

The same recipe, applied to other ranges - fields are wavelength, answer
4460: 5.495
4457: 5.3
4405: 5.917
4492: 7.64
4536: 7.089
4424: 7.406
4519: 7.079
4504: 8.354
